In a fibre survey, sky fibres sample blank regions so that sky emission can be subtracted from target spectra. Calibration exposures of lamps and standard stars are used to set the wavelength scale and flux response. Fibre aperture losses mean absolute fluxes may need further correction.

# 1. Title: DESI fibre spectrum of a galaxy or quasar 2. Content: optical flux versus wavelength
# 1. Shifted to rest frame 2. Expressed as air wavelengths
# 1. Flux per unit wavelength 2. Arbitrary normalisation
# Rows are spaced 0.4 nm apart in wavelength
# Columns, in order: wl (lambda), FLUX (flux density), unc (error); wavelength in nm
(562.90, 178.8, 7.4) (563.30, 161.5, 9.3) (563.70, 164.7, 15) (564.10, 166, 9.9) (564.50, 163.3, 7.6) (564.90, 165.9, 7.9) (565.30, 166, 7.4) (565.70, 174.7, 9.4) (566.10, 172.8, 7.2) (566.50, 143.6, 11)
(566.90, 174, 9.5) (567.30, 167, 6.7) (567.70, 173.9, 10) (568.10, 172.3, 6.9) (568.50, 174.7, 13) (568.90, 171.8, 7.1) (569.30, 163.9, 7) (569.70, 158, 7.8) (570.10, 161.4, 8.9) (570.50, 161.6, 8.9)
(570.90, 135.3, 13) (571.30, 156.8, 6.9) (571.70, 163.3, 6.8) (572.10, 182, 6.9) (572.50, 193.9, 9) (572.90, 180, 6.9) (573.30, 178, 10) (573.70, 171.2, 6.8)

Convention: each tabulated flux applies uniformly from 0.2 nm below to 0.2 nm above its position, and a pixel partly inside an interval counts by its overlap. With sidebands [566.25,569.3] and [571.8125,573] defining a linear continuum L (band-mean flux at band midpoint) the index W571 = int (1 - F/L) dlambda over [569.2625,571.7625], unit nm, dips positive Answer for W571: 0.30 nm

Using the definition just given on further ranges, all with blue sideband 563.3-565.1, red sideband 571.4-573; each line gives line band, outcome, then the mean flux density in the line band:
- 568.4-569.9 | 0.056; 167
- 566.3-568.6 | 0.040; 167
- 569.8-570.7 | 0.071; 161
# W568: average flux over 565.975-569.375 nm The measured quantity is 168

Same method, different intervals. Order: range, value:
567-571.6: 164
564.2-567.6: 166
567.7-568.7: 174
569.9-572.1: 158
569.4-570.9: 157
